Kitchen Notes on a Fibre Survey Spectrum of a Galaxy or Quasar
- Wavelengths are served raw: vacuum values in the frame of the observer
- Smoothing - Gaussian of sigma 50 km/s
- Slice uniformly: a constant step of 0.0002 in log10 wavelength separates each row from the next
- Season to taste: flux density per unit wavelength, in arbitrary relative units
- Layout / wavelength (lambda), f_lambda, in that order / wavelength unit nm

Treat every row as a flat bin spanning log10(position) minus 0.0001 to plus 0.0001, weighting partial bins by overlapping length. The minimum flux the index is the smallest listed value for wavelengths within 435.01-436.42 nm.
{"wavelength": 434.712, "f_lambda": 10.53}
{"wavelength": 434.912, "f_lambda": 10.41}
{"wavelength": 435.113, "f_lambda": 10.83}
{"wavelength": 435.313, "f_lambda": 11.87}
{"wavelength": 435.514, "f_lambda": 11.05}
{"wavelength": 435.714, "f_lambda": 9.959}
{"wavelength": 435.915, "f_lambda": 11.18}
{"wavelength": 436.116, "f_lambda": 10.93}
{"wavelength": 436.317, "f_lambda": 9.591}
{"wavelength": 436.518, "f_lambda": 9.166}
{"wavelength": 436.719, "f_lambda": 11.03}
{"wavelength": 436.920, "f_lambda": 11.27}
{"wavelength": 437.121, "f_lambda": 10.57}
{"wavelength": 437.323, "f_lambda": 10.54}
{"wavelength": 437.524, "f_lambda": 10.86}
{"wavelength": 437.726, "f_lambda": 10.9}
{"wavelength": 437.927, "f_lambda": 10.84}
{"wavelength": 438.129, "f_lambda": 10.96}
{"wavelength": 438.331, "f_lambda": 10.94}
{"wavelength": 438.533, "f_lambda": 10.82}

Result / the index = 9.591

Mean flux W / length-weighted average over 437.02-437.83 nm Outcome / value 10.7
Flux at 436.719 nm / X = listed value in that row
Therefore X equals 11.03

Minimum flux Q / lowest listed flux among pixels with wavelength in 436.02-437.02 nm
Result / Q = 9.166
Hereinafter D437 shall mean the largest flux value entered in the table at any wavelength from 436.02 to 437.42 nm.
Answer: 11.27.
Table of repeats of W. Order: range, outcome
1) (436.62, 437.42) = 10.9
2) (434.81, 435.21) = 10.6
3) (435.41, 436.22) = 10.8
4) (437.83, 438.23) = 10.9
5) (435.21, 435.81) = 11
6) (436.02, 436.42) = 10.2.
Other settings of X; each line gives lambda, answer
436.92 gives 11.27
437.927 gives 10.84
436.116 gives 10.93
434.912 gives 10.41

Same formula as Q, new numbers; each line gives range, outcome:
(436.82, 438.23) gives 10.54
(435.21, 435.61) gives 11.05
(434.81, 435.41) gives 10.41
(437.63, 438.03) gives 10.84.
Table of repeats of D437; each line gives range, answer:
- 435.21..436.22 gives 11.87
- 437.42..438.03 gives 10.9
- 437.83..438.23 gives 10.96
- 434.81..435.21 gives 10.83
